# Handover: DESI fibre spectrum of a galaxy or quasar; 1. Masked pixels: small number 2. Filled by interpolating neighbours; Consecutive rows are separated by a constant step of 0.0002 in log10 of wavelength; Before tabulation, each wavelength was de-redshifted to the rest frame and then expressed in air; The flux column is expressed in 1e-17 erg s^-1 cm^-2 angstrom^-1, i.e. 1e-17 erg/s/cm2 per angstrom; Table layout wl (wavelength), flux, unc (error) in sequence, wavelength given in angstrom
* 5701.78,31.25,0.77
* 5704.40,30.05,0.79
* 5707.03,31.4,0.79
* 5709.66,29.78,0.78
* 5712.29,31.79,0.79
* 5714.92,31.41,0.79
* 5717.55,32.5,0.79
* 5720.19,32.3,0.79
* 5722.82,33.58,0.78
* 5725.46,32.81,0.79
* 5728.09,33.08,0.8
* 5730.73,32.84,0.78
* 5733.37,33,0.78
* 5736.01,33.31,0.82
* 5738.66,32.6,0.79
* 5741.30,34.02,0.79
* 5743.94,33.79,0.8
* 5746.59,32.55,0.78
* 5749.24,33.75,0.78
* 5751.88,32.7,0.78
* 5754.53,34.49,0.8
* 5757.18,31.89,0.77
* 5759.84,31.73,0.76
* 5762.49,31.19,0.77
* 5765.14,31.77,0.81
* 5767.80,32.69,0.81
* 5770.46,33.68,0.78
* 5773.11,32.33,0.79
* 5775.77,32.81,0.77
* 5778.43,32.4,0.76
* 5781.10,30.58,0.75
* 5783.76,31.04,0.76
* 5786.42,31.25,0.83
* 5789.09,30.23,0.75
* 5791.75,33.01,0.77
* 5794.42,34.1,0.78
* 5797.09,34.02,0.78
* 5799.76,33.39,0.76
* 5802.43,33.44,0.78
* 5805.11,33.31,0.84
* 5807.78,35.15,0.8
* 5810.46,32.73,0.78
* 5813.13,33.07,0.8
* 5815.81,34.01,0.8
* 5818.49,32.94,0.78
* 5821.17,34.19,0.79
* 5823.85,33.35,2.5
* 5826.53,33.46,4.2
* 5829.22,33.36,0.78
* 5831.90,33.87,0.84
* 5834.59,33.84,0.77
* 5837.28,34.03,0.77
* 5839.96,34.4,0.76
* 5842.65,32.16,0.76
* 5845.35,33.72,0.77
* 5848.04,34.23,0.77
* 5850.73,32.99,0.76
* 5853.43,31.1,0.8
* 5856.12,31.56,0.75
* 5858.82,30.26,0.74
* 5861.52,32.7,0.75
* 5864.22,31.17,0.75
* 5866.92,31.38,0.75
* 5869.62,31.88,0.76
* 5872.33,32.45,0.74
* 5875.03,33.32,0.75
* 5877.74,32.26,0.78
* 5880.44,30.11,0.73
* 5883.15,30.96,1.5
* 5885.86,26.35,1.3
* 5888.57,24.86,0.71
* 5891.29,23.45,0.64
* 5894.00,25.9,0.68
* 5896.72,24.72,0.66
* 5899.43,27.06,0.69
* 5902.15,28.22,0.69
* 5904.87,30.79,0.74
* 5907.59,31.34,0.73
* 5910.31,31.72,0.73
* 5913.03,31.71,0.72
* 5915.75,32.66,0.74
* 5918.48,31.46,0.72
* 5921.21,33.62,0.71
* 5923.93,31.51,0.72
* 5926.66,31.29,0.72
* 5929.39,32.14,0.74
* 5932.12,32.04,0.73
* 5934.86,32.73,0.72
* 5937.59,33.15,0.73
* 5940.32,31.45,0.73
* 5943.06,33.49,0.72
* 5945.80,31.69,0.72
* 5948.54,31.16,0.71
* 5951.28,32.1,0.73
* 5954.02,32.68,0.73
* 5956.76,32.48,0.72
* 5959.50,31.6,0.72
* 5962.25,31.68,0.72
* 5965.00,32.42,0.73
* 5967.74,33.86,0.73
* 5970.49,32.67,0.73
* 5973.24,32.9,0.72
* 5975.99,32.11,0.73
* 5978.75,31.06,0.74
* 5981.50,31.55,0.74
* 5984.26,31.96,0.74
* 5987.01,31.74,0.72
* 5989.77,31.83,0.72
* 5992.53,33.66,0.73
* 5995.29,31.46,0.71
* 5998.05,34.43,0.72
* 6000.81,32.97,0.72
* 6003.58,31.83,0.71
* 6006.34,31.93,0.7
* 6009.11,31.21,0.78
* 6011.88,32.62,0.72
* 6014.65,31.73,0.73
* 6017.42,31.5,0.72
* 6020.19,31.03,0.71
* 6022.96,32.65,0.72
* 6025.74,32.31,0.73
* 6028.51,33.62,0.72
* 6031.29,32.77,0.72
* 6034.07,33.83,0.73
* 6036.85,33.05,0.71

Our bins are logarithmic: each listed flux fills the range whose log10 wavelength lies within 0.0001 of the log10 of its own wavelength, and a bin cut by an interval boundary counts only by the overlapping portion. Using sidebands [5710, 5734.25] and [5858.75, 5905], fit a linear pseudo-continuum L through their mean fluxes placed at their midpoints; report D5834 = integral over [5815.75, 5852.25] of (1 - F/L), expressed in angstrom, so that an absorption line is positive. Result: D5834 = -4.1 angstrom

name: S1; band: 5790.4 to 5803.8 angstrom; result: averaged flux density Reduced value 33.6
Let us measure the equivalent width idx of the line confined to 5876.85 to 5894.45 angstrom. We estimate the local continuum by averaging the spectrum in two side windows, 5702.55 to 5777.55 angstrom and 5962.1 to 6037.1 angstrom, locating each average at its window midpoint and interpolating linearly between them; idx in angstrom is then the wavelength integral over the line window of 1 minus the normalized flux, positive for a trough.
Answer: 2.58 angstrom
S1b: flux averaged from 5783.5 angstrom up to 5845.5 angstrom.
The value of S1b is 33.3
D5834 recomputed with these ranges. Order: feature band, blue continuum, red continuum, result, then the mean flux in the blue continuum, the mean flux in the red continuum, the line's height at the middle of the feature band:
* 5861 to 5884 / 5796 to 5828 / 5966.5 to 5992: 0.9 angstrom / 33.6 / 32.2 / 33.1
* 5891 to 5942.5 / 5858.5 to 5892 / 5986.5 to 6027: 0.5 angstrom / 30.2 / 32.2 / 30.8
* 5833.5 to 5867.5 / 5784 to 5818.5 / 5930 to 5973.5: 0.3 angstrom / 33.1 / 32.4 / 32.8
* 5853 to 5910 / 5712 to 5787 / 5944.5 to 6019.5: 4.8 angstrom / 32.6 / 32.2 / 32.3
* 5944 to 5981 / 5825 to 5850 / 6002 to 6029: 0.3 angstrom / 33.7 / 32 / 32.5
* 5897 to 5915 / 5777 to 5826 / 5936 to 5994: 1.4 angstrom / 32.9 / 32.3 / 32.5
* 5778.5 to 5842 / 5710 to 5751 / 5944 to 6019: -1.0 angstrom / 32.8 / 32.2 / 32.6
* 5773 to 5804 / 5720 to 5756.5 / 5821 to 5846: 1.0 angstrom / 33.2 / 33.6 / 33.4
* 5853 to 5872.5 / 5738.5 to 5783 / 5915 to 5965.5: 0.5 angstrom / 32.6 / 32.2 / 32.4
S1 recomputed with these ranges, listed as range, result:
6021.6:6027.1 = 32.4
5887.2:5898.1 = 24.7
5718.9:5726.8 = 32.9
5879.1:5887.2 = 29.1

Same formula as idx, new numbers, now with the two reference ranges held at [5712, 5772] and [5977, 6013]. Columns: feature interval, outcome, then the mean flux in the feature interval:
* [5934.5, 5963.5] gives 0.08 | 32.2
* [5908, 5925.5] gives 0.16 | 32.1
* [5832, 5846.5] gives -0.49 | 33.6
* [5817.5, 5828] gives -0.30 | 33.5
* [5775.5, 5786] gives 0.36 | 31.6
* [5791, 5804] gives -0.39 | 33.6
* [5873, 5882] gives 0.15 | 31.9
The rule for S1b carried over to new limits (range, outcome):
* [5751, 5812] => 32.6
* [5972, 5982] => 31.9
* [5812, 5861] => 33.1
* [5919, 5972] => 32.3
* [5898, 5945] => 31.5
